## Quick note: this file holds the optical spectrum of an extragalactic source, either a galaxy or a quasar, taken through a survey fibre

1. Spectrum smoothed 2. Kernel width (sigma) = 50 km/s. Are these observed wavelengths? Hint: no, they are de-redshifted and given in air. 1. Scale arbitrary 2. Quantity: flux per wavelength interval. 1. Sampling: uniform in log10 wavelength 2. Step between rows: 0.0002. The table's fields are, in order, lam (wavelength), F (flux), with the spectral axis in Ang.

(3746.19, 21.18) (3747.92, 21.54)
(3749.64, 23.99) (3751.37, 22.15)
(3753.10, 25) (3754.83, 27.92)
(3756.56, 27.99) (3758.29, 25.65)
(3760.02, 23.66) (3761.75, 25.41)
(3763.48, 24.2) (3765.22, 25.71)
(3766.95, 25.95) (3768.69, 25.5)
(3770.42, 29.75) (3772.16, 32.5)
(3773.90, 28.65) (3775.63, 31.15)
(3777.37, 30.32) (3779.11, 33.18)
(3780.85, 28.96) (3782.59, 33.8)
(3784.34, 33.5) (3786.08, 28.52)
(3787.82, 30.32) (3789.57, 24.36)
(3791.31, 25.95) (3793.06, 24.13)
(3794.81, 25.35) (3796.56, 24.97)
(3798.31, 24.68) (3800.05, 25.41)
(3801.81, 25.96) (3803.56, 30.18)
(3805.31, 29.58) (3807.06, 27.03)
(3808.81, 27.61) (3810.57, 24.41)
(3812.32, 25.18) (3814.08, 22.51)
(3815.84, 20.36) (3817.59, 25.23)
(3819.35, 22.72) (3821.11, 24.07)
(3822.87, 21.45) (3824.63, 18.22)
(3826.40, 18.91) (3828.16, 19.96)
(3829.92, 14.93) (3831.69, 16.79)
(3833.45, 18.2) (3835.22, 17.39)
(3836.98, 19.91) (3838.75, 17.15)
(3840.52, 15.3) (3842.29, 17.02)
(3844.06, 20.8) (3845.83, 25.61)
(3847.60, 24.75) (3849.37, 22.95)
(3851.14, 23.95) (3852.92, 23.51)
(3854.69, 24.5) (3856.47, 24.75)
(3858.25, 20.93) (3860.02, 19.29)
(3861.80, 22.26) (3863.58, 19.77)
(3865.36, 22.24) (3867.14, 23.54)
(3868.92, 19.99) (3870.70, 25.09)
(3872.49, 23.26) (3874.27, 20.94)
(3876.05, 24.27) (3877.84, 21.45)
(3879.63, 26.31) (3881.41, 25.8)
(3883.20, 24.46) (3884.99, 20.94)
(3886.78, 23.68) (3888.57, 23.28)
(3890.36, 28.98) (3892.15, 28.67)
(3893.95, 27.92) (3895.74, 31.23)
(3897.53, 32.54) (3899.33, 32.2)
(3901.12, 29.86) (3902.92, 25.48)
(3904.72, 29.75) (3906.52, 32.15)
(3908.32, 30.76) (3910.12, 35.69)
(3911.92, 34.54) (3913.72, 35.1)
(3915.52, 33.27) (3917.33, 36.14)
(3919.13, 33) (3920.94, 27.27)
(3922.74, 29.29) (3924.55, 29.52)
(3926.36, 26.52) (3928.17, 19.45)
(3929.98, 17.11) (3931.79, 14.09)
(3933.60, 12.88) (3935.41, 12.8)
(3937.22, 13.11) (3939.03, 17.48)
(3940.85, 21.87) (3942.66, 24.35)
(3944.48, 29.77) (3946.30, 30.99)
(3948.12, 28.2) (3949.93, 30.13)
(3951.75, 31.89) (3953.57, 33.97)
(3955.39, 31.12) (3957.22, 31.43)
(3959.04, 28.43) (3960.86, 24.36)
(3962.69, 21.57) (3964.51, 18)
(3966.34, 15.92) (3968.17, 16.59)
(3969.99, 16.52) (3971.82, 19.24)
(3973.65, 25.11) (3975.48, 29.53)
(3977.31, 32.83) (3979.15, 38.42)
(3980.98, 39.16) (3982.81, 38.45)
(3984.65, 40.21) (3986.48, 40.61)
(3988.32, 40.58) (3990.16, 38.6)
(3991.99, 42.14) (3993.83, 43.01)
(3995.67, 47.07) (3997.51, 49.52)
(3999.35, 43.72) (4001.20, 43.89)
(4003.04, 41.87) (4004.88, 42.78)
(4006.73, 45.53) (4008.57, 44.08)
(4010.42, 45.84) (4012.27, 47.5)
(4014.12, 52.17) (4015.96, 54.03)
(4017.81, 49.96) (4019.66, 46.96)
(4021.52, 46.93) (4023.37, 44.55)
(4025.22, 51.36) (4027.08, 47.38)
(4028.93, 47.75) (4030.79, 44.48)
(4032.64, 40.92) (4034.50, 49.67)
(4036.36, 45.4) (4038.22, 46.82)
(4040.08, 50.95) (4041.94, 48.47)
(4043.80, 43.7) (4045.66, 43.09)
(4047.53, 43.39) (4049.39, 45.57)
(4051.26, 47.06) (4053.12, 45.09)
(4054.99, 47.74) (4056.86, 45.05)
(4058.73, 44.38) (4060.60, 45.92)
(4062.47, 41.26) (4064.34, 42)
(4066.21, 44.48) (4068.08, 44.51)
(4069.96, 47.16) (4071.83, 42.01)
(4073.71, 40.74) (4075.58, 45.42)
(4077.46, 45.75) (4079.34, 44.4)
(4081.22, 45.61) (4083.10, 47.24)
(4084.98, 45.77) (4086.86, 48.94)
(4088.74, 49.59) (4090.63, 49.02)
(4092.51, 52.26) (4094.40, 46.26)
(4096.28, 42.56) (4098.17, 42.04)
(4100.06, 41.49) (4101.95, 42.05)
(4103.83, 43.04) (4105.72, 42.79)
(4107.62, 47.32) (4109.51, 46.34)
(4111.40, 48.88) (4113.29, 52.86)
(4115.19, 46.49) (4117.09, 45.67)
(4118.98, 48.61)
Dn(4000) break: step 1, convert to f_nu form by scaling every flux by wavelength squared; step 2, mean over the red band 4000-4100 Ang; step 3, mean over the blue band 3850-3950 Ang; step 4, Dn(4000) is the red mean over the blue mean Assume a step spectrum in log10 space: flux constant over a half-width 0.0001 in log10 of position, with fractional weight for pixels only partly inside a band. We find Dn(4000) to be 1.95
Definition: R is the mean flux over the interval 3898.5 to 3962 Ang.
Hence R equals 27.2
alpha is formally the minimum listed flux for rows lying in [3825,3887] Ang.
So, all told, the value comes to 14.93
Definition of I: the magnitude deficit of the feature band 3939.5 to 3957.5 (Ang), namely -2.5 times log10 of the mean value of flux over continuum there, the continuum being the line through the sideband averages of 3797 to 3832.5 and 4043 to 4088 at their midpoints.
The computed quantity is 0.20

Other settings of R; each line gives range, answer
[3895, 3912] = 31.3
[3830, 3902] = 23.2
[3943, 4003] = 32.6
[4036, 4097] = 45.7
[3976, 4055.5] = 44.8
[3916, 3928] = 29.7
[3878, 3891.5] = 24.7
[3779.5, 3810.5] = 27.7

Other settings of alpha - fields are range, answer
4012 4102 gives 40.74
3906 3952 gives 12.8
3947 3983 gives 15.92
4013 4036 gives 40.92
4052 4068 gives 41.26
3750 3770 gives 22.15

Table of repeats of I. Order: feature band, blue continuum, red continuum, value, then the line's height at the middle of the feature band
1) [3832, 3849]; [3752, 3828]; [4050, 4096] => 0.456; 29.8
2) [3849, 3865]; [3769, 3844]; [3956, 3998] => 0.192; 26.8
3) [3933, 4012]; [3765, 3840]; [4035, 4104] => 0.199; 38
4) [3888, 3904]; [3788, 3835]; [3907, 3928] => 0.030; 29.8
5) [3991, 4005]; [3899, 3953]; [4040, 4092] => -0.214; 36.4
